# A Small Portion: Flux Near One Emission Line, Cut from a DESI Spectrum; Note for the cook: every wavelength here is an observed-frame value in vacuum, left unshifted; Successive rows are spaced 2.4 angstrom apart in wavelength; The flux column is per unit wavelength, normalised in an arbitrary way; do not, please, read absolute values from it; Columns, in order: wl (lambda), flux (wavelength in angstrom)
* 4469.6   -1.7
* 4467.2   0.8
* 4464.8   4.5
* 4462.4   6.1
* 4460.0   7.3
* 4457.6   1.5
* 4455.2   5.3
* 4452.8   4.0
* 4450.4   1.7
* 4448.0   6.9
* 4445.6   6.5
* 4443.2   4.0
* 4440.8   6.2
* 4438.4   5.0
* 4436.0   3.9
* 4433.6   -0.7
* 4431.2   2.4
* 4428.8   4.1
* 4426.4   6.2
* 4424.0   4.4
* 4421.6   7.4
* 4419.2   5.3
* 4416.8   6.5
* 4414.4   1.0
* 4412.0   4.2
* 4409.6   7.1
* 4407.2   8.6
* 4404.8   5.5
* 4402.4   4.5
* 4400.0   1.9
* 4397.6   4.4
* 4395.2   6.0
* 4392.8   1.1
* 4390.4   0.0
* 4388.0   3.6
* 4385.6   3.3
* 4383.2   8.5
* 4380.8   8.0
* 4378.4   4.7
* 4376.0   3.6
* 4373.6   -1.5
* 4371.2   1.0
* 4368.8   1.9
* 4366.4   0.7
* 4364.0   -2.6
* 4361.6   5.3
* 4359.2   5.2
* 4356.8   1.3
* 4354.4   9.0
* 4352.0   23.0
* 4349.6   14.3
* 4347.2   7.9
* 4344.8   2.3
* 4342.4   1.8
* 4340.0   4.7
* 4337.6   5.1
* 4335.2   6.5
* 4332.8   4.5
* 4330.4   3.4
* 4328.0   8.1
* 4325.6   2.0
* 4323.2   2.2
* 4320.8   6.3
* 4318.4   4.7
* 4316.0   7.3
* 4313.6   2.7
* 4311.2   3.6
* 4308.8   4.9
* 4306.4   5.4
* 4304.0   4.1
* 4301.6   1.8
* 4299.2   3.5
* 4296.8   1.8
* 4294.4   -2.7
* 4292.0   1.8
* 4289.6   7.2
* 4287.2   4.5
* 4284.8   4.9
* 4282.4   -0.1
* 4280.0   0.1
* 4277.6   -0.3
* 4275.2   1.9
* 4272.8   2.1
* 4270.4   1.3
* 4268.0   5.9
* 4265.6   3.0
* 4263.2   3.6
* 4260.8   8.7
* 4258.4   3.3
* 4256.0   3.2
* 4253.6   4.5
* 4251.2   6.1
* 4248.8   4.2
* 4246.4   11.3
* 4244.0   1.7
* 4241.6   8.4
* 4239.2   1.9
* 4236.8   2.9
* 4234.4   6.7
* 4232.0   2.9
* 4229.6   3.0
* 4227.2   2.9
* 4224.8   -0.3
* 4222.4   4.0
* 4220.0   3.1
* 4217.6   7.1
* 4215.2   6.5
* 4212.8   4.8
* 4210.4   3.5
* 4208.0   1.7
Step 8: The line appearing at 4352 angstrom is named [O II] 3727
